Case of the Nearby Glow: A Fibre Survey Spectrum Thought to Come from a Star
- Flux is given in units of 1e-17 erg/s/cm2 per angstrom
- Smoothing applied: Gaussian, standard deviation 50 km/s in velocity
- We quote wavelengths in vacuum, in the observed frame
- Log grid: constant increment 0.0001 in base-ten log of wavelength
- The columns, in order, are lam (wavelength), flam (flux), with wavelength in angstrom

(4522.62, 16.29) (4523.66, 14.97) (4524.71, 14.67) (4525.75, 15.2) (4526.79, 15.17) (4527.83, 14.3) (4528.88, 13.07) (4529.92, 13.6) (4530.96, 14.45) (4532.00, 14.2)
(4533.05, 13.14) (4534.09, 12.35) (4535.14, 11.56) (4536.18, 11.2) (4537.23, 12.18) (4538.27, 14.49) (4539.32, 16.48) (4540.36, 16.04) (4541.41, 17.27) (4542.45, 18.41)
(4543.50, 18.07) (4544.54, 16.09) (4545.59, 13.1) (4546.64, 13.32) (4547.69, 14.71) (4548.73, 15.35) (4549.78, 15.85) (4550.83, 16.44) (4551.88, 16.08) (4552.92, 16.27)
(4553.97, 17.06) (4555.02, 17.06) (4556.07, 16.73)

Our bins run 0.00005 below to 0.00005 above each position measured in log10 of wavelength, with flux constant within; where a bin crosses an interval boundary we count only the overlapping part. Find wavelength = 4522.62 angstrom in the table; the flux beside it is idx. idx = 16.29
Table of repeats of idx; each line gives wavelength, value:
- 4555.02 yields 17.06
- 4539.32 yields 16.48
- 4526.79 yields 15.17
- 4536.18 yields 11.2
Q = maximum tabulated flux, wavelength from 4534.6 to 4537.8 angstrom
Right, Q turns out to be 12.18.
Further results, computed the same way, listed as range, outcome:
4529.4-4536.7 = 14.45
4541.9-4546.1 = 18.41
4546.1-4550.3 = 15.85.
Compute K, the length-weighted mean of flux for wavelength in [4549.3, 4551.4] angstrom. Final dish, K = 16.1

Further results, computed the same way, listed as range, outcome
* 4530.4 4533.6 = 13.9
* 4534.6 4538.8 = 12.3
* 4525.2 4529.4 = 14.4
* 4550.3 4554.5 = 16.5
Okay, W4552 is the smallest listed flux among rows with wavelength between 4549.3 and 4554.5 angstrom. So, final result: 15.85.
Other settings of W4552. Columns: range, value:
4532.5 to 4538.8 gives 11.2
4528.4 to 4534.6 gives 12.35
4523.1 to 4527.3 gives 14.67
